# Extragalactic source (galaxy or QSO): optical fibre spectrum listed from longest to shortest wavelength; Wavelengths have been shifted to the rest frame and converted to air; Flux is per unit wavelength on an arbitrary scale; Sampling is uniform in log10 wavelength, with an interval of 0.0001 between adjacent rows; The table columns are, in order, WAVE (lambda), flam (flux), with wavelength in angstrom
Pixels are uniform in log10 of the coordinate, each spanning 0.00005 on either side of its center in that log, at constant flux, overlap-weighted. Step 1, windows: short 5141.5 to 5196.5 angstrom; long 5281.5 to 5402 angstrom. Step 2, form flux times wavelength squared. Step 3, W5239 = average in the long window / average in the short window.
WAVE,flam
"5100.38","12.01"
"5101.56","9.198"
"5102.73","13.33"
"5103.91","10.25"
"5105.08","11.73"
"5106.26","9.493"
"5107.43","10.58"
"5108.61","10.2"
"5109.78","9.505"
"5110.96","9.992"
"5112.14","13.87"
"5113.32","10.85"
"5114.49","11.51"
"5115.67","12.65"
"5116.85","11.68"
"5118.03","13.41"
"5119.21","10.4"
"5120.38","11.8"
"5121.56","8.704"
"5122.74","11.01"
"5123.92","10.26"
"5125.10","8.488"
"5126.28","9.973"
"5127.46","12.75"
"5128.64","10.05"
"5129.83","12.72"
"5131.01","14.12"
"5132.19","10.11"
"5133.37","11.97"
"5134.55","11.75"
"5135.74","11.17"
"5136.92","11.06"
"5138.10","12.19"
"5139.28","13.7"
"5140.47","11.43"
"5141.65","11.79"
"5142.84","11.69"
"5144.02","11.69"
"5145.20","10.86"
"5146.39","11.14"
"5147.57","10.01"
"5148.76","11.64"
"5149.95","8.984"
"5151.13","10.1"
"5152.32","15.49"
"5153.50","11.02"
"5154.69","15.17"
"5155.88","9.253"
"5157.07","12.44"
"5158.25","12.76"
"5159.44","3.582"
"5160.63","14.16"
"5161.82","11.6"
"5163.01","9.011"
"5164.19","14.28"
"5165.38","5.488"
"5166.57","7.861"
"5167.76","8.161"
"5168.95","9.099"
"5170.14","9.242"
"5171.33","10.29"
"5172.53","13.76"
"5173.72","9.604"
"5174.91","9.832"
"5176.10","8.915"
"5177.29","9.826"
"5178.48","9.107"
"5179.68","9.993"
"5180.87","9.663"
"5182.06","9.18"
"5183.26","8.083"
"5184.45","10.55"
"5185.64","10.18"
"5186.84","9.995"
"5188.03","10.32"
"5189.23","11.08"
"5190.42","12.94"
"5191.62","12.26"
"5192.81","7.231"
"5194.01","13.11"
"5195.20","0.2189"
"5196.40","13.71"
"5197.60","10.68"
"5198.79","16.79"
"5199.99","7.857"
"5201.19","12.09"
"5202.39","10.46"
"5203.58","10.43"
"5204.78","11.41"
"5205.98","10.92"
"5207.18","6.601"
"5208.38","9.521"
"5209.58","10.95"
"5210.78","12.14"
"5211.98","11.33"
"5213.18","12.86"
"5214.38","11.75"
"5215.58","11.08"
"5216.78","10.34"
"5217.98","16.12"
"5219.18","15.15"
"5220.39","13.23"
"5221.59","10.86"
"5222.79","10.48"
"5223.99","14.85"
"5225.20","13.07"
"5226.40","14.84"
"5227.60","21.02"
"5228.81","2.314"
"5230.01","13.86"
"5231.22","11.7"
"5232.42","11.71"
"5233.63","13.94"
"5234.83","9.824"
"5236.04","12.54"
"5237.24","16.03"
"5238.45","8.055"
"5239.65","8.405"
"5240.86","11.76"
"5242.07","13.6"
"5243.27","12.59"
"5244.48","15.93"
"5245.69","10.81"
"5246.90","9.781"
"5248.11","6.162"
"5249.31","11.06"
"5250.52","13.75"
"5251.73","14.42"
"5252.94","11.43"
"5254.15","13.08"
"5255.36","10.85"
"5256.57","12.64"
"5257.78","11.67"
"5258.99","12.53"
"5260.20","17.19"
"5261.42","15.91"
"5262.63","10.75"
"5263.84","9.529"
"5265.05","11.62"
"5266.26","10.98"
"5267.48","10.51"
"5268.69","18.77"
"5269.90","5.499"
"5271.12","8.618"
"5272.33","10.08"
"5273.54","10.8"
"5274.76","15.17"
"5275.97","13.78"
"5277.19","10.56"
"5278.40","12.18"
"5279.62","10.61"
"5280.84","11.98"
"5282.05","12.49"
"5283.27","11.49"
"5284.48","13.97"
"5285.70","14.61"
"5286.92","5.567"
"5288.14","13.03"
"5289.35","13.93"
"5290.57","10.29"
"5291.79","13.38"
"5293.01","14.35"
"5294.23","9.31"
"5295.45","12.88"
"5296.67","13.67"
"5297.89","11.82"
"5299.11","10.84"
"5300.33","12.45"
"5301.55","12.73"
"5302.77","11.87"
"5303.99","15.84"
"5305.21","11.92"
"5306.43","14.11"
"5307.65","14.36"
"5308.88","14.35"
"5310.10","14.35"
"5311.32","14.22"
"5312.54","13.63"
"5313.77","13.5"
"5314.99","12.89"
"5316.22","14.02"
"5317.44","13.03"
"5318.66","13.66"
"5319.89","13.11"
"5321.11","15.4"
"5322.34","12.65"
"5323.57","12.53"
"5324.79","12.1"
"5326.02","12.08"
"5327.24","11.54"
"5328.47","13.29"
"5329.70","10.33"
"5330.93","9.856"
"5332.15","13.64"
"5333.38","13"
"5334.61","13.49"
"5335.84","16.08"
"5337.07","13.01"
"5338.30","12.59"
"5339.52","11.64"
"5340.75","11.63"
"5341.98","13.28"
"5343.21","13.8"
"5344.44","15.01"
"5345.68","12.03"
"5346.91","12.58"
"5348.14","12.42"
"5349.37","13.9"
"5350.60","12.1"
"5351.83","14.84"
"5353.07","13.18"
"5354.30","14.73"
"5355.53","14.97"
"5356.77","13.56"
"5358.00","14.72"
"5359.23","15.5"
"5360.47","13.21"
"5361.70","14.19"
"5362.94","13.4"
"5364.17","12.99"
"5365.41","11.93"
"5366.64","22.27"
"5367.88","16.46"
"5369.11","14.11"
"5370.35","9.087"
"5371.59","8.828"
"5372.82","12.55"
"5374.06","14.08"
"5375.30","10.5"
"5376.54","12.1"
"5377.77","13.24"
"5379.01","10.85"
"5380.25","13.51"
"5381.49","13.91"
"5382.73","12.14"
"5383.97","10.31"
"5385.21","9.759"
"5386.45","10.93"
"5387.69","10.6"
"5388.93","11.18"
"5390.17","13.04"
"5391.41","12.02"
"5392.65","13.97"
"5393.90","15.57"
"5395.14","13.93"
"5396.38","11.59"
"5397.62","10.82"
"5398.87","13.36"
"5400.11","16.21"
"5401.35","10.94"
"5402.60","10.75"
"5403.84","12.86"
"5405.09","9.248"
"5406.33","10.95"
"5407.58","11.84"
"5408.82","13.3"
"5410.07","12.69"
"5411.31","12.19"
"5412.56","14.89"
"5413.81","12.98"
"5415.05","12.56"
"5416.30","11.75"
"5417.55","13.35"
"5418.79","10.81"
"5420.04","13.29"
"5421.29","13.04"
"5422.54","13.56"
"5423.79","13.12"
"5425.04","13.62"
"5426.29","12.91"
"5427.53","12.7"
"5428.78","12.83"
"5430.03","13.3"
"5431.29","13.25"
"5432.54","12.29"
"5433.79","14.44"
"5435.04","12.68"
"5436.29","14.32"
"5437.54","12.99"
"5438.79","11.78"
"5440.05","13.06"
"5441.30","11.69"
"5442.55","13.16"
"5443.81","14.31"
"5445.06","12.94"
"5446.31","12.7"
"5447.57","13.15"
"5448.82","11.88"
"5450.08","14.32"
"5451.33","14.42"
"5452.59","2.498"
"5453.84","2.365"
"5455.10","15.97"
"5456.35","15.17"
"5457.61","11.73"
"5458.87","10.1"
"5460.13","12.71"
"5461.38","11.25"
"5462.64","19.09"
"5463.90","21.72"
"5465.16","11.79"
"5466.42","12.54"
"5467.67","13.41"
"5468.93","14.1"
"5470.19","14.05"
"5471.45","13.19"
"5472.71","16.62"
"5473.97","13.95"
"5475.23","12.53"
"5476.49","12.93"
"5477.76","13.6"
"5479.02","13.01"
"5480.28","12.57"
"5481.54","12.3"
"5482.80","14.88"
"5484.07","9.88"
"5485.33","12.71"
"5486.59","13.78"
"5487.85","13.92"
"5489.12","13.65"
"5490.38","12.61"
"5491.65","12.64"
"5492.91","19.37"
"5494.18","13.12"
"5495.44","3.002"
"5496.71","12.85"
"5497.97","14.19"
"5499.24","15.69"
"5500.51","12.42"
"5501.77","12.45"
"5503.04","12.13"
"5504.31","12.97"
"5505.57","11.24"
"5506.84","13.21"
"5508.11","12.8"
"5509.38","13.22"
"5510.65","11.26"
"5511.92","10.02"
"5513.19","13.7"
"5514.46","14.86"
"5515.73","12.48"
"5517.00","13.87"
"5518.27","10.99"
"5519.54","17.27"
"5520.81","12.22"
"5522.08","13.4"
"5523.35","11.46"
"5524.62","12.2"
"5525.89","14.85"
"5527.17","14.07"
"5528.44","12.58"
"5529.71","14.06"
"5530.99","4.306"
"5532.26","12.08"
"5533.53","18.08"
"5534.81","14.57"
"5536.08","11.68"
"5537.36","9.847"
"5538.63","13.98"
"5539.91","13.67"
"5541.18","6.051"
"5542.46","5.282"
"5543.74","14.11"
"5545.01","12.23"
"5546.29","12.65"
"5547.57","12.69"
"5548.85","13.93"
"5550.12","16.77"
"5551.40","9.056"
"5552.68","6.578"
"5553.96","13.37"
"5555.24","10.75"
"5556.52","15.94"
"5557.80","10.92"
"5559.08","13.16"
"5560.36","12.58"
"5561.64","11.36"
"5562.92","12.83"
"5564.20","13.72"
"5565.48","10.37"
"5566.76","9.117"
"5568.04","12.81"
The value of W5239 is 1.34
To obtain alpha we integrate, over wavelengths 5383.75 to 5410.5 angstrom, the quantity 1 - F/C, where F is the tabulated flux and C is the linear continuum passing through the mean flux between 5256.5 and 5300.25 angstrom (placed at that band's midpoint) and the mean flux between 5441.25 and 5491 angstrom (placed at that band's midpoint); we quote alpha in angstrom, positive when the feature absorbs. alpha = 1.1 angstrom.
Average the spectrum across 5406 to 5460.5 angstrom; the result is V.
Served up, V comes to 12.5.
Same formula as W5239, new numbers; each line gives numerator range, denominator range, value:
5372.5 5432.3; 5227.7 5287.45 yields 1.12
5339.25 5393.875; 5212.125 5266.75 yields 1.11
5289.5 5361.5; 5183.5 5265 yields 1.17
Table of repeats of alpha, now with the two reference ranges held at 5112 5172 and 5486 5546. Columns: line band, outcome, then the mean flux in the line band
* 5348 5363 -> -2.6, 14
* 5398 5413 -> -0.3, 12.4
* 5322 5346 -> -1.8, 12.7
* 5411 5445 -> -2.2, 13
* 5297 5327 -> -3.8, 13.2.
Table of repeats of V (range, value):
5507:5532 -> 12.6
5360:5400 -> 12.7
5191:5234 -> 11.6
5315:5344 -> 12.9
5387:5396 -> 12.9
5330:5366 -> 13.3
